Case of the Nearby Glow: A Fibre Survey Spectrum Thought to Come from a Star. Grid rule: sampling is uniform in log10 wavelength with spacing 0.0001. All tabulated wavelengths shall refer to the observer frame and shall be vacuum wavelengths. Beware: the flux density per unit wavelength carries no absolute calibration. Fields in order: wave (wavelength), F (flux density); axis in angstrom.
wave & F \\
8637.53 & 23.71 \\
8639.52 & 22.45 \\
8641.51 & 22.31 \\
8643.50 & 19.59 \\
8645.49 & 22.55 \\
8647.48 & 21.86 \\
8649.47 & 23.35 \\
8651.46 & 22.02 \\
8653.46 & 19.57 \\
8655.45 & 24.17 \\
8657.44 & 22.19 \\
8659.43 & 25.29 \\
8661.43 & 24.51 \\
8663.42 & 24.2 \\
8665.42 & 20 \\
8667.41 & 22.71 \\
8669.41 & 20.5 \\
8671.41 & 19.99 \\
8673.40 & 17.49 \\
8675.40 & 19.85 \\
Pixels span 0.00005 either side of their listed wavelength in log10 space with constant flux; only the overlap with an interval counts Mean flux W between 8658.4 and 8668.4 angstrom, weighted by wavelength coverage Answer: 23.3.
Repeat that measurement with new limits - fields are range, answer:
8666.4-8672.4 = 21.1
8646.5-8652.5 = 22.4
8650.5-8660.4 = 22.6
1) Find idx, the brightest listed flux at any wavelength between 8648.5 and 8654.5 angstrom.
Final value 23.35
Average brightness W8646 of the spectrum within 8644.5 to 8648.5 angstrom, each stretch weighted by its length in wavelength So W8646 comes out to 22.2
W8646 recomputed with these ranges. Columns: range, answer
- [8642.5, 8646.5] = 21.1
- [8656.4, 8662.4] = 24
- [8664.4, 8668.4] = 21.4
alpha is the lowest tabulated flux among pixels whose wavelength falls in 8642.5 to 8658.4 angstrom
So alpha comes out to 19.57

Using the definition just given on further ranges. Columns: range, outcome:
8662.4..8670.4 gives 20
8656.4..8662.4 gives 22.19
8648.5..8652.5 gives 22.02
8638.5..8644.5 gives 19.59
